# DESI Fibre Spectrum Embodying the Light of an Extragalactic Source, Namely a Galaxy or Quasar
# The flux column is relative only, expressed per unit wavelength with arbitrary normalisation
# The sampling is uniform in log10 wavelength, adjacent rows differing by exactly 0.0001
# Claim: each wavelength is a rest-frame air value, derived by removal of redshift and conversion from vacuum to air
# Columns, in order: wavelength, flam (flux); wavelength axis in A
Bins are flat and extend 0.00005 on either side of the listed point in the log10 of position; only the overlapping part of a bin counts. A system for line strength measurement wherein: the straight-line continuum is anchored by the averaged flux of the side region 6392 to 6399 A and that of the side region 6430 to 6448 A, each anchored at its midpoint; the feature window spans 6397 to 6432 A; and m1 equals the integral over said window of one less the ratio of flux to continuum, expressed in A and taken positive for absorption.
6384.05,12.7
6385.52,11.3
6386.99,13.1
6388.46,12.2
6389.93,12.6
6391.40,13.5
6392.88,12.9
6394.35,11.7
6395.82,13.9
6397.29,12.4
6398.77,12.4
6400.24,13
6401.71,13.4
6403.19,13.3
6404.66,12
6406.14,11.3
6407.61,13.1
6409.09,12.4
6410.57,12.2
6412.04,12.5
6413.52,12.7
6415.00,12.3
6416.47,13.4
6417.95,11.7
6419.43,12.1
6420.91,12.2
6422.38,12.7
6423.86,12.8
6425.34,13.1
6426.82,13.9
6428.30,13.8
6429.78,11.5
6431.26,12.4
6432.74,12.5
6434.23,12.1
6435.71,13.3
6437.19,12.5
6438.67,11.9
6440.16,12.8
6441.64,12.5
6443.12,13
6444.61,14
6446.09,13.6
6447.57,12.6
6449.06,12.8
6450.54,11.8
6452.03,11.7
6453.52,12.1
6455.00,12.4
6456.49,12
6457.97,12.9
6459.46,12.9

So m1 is 0.3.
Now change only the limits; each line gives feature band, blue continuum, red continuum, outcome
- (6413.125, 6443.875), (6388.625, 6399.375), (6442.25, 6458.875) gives 0.1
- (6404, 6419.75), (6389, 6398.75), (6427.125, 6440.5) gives 0.4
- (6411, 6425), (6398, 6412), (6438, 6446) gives 0.2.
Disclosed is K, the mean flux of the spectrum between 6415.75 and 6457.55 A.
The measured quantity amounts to 12.6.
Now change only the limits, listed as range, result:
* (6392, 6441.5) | 12.6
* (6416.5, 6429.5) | 12.8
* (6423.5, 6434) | 12.8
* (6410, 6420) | 12.4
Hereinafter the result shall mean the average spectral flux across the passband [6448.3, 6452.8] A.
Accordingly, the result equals 12.1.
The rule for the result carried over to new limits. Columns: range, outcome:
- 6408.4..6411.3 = 12.3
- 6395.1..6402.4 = 13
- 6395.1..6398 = 13.2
